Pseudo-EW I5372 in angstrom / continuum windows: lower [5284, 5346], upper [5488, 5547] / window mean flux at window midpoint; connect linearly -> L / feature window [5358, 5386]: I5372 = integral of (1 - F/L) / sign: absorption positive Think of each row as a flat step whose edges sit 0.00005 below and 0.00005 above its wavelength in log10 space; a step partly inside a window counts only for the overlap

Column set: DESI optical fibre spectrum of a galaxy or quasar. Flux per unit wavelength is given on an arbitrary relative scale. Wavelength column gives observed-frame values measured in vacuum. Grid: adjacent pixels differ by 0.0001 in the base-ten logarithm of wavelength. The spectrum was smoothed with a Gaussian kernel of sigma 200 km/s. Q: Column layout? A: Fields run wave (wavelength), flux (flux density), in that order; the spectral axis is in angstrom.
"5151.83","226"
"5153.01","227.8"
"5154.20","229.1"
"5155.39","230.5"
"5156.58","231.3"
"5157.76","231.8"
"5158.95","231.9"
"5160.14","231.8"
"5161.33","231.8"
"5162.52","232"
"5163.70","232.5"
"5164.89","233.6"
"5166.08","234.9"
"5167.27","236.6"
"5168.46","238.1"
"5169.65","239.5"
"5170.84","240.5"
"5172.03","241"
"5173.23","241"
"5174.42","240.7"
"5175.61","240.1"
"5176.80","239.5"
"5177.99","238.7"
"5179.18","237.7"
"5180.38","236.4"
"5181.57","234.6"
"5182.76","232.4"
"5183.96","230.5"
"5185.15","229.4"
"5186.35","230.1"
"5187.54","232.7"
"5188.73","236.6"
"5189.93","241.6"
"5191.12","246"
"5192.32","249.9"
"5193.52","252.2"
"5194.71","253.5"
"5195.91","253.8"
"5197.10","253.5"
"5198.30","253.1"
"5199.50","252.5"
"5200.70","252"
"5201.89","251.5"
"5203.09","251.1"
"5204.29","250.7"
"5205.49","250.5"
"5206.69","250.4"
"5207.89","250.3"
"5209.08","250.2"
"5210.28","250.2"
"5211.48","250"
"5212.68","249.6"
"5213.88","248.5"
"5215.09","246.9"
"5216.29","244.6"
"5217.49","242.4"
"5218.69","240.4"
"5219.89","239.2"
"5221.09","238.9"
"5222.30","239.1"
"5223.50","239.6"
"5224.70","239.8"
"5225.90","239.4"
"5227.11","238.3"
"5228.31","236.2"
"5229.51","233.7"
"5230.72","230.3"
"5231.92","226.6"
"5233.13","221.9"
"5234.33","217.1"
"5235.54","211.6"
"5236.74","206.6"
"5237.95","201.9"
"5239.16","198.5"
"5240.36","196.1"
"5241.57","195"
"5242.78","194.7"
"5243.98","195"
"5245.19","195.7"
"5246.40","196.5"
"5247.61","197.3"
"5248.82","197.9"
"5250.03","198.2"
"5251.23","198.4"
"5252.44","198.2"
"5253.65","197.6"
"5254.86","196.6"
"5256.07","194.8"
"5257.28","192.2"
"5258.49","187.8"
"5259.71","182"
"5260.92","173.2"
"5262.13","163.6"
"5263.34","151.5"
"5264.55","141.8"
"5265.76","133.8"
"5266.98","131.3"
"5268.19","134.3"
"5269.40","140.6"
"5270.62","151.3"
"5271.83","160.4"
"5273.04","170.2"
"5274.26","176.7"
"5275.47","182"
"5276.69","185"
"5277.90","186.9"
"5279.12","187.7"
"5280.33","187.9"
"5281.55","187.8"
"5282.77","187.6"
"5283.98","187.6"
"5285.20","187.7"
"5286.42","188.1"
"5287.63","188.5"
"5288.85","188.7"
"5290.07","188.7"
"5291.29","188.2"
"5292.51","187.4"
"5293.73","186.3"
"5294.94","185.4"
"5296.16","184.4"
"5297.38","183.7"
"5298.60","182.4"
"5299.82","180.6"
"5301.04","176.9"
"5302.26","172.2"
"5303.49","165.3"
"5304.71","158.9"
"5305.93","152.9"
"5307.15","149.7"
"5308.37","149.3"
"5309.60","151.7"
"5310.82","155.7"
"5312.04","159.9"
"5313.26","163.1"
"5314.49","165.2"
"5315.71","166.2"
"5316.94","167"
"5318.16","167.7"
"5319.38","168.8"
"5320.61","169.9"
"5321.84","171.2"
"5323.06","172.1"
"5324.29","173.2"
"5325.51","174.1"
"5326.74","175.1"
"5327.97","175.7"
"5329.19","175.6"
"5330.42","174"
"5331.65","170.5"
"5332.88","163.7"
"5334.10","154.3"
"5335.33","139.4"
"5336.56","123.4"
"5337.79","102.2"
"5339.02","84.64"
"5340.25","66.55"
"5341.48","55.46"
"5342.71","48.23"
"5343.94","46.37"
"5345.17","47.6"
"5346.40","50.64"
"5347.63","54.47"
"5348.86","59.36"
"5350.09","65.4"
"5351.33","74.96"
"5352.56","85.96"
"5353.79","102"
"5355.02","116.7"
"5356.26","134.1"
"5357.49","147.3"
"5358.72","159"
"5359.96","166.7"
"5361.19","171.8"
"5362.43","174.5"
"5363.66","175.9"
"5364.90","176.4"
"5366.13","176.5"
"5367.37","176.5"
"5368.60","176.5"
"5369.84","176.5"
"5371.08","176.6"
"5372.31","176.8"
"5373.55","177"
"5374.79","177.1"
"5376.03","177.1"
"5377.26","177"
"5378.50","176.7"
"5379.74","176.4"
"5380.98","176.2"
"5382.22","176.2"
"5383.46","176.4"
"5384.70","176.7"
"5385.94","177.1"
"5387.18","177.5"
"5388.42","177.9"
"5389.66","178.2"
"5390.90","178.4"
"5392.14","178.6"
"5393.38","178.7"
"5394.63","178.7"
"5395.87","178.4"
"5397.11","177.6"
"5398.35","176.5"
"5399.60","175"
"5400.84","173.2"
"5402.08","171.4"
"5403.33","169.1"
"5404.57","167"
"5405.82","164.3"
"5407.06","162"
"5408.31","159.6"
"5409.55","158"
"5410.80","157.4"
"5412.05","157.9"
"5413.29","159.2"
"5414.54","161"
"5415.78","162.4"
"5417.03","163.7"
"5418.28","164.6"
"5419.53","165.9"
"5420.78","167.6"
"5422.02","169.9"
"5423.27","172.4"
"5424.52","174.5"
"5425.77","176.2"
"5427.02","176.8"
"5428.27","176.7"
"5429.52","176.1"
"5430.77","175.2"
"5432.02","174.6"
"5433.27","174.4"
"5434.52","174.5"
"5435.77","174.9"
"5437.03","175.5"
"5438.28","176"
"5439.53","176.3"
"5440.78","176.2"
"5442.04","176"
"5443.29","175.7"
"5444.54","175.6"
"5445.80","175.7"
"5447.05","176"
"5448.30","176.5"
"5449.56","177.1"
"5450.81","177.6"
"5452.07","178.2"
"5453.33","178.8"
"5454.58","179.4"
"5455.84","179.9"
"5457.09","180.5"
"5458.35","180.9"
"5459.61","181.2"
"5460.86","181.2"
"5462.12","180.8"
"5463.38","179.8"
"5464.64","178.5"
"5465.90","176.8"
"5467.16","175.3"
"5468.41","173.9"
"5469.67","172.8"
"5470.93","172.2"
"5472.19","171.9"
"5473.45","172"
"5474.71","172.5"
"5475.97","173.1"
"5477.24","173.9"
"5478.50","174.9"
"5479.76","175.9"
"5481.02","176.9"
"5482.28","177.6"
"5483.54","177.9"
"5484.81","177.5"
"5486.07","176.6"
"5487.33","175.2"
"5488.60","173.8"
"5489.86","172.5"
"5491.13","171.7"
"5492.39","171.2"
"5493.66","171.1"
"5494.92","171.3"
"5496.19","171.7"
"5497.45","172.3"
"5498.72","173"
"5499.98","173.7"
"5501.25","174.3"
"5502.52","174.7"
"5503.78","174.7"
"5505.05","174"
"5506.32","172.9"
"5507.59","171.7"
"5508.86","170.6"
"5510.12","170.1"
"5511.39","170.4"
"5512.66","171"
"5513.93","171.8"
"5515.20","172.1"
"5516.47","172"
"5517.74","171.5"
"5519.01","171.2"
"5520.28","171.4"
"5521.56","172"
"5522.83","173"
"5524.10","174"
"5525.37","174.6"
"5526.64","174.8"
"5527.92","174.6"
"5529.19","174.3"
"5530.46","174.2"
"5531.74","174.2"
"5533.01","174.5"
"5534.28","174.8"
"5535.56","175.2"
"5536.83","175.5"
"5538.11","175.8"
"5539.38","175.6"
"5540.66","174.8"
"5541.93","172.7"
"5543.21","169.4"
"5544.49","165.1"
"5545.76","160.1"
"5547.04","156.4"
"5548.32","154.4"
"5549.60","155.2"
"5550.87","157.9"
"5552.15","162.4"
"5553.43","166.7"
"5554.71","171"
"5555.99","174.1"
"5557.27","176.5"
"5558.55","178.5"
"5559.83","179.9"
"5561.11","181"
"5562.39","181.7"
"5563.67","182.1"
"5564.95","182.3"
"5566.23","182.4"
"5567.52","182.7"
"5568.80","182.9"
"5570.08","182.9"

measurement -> -2.6 angstrom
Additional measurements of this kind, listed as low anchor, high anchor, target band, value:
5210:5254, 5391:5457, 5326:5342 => 4.9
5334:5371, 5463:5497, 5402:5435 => -4.8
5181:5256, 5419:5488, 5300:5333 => 6.5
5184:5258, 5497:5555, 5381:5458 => 7.2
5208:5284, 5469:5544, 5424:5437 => 0.5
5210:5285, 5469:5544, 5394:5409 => 1.1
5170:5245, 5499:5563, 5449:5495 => 1.8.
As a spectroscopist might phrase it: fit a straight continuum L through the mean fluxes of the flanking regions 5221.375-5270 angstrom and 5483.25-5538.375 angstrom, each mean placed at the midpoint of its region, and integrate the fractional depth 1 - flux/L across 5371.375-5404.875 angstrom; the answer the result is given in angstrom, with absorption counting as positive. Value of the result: 1.4 angstrom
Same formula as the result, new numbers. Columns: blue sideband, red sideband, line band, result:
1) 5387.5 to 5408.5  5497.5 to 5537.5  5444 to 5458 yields -0.4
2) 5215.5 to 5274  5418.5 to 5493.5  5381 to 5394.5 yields 0.4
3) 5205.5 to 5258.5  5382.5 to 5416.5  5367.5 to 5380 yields 0.1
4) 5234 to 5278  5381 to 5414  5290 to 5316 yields 1.2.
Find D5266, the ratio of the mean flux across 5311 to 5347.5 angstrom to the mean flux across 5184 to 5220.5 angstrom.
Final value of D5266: 0.6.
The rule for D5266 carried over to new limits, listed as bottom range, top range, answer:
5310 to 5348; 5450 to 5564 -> 1.28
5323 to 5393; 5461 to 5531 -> 1.20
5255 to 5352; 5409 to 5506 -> 1.13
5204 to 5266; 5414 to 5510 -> 0.81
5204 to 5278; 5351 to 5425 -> 0.81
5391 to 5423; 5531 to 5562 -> 1.01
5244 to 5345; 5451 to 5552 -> 1.05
